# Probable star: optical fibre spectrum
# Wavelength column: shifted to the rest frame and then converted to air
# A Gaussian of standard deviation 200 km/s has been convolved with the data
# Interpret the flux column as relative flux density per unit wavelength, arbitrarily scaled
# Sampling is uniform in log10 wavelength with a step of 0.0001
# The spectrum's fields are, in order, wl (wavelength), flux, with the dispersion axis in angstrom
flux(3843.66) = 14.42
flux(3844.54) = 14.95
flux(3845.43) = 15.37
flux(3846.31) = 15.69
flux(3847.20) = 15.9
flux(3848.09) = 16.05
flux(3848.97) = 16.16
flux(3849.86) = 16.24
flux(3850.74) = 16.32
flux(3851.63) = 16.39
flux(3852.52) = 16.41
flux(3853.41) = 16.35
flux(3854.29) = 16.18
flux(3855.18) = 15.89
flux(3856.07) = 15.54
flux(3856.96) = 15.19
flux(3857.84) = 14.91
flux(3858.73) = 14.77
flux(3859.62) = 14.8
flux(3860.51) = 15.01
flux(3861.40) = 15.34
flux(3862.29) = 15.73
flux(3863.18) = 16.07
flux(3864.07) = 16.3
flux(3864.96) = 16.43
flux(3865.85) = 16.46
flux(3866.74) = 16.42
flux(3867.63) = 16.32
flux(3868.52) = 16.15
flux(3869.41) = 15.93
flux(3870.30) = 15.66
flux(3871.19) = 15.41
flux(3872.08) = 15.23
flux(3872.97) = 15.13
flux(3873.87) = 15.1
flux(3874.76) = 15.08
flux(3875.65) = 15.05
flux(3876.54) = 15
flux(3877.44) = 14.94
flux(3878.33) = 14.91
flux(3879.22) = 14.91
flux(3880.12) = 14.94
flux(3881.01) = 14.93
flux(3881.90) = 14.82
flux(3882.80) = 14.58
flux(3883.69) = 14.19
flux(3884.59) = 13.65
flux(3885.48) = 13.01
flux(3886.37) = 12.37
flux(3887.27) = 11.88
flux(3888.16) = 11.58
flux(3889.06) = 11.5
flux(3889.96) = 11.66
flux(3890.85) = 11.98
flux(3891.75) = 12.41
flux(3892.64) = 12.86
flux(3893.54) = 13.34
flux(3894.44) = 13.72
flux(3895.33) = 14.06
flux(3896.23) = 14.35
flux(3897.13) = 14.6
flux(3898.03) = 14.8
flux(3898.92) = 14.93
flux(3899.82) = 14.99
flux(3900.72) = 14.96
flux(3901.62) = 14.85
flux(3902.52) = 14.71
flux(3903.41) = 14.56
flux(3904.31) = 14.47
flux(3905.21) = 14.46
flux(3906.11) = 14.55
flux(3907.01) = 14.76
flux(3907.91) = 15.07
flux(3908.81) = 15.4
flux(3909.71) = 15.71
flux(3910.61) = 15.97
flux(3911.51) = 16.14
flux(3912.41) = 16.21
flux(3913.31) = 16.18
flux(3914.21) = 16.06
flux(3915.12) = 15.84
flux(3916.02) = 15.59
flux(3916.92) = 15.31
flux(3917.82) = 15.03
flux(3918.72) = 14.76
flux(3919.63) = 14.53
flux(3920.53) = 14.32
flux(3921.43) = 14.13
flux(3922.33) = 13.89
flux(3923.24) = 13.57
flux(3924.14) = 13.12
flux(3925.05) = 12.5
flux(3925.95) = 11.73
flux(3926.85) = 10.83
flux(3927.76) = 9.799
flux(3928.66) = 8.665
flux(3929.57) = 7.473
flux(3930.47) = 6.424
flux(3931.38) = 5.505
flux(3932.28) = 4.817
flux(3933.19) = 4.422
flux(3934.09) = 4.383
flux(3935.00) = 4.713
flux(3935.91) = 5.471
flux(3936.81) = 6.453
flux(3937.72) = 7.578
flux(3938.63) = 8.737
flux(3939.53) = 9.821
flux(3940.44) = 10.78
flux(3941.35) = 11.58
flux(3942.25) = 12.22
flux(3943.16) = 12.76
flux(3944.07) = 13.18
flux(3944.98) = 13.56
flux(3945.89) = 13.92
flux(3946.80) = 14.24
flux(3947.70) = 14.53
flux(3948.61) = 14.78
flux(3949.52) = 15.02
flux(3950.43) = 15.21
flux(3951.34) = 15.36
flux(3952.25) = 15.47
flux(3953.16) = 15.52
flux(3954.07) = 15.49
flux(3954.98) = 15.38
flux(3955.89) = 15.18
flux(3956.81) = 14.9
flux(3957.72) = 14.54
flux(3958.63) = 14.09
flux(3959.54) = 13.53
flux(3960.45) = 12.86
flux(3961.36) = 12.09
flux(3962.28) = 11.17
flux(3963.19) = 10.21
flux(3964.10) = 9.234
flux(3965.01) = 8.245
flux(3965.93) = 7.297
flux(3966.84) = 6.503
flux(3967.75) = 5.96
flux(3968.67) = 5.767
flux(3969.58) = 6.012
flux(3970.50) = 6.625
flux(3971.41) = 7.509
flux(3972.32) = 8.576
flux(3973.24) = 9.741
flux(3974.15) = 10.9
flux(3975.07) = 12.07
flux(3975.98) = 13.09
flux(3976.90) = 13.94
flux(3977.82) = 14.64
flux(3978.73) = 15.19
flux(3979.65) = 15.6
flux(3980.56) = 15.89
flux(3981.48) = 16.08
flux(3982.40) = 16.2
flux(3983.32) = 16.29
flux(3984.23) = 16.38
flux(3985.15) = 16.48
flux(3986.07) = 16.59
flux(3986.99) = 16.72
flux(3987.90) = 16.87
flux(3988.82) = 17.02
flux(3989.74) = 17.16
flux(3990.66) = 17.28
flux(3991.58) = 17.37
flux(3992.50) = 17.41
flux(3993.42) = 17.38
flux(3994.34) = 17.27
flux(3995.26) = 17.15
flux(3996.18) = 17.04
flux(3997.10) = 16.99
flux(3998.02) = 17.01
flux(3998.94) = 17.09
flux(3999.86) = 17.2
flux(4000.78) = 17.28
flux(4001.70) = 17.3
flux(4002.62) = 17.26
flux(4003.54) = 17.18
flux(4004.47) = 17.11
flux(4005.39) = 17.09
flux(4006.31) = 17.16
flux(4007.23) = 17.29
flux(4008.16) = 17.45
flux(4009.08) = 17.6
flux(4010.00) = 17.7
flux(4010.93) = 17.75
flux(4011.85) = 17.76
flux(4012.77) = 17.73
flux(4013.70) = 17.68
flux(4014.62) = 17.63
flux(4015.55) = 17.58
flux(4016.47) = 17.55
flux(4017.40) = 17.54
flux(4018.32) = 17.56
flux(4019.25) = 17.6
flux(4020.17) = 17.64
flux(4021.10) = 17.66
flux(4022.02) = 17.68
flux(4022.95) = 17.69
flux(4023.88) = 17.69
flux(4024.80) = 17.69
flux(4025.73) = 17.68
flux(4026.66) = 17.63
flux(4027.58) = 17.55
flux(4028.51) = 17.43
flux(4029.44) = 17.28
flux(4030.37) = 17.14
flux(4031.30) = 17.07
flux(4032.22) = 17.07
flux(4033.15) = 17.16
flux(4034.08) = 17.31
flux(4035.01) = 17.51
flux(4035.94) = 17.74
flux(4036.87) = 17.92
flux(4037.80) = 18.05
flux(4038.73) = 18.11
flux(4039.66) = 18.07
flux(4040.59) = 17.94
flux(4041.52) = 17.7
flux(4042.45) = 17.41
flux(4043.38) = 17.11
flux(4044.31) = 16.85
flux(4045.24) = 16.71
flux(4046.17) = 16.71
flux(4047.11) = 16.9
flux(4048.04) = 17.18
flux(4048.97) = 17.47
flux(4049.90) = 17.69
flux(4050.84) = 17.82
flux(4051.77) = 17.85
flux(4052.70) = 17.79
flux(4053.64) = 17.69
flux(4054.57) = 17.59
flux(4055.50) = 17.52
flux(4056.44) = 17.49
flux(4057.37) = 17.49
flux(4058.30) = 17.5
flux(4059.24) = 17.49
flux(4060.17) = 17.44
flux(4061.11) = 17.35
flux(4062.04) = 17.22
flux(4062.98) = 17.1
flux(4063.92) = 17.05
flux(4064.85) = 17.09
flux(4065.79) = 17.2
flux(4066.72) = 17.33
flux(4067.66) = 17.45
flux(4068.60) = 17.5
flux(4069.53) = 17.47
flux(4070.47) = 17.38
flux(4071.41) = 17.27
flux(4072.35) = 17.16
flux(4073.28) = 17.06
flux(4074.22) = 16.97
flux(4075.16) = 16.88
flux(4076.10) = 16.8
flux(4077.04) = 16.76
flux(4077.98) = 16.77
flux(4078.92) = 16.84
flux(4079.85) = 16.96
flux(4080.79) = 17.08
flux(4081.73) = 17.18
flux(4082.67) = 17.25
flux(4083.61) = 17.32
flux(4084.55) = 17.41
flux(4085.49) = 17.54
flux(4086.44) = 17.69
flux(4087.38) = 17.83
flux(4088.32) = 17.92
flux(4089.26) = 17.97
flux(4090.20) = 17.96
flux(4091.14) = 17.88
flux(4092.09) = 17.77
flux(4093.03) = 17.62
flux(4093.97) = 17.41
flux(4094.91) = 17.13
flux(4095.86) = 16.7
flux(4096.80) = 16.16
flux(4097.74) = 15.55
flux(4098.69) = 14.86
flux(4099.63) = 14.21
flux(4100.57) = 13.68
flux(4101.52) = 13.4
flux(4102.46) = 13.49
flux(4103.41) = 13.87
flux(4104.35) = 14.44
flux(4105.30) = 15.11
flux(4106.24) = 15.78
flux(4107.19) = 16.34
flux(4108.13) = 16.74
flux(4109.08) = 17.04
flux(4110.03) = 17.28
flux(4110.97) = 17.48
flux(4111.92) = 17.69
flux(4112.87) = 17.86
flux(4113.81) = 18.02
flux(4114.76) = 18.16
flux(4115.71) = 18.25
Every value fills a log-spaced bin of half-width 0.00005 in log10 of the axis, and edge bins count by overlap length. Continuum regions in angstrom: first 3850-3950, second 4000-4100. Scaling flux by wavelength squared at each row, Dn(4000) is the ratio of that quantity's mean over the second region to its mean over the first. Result 1.4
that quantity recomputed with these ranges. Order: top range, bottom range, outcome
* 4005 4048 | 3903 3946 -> 1.54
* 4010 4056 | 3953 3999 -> 1.32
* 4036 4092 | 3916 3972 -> 1.66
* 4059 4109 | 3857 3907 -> 1.27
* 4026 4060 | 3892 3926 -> 1.28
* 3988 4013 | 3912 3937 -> 1.61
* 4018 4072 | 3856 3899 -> 1.31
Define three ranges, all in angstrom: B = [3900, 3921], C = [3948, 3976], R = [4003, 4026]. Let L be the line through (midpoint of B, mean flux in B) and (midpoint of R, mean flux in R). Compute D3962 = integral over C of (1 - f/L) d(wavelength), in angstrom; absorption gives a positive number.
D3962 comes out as 8.2 angstrom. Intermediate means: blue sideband 15.2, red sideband 17.5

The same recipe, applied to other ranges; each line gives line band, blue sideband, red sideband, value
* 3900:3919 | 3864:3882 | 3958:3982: -2.1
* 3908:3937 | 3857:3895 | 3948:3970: 3.2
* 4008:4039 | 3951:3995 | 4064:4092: -4.7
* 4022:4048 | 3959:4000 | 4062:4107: -3.9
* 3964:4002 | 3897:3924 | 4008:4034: 6.4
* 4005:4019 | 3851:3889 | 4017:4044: -0.2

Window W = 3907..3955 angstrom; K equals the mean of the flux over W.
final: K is 12.4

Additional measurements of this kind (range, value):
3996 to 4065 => 17.4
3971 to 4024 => 16.3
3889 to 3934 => 13.2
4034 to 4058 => 17.5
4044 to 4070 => 17.4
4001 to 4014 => 17.4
